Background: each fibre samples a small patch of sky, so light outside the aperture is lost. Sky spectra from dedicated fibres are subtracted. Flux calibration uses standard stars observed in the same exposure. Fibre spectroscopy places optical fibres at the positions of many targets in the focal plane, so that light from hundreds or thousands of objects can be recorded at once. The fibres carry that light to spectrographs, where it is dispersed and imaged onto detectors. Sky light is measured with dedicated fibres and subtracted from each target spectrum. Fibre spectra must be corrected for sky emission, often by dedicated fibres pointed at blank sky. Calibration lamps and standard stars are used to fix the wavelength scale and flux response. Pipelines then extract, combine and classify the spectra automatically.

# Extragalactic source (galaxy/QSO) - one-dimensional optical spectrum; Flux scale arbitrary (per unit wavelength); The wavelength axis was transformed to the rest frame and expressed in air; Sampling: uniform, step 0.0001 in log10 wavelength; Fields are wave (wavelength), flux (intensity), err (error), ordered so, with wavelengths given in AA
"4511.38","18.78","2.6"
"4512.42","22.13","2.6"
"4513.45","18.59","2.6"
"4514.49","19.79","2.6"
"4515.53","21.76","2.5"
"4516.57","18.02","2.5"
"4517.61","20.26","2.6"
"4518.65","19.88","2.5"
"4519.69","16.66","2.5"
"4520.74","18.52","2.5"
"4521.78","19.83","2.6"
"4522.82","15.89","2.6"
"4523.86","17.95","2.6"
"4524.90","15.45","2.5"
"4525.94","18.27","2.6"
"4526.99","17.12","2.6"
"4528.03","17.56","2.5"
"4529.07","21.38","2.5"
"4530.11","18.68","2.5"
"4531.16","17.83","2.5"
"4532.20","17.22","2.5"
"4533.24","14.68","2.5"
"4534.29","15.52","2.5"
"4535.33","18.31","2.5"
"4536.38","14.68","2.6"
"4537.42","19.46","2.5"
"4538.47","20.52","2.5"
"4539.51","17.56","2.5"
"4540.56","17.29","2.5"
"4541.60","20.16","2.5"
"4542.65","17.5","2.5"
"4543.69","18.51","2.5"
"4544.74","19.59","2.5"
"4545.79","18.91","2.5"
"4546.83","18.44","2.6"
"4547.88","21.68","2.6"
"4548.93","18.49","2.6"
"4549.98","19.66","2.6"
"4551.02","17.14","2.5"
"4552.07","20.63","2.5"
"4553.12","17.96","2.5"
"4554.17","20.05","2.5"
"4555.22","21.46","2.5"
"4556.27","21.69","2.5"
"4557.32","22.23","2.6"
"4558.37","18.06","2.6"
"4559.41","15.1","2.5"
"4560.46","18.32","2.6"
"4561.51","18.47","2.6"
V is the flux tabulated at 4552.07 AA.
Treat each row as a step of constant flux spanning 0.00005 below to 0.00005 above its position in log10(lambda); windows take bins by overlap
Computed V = 20.63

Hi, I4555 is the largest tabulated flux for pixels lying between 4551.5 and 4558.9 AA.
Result 22.23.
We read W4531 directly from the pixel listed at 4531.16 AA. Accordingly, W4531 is 17.83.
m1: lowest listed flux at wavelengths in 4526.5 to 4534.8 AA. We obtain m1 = 14.68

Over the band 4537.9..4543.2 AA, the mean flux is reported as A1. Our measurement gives 18.6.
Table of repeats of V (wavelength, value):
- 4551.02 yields 17.14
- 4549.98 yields 19.66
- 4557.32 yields 22.23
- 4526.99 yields 17.12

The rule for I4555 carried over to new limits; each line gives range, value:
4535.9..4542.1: 20.52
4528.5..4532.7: 21.38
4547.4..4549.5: 21.68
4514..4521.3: 21.76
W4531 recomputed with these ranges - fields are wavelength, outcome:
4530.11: 18.68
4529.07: 21.38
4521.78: 19.83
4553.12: 17.96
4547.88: 21.68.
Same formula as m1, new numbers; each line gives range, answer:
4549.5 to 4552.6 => 17.14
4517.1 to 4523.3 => 15.89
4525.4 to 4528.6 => 17.12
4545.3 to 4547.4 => 18.44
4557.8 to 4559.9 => 15.1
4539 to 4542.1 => 17.29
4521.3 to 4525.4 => 15.45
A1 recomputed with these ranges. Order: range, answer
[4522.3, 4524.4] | 16.9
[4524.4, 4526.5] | 16.8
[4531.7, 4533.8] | 15.9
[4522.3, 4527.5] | 16.9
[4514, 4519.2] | 19.9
